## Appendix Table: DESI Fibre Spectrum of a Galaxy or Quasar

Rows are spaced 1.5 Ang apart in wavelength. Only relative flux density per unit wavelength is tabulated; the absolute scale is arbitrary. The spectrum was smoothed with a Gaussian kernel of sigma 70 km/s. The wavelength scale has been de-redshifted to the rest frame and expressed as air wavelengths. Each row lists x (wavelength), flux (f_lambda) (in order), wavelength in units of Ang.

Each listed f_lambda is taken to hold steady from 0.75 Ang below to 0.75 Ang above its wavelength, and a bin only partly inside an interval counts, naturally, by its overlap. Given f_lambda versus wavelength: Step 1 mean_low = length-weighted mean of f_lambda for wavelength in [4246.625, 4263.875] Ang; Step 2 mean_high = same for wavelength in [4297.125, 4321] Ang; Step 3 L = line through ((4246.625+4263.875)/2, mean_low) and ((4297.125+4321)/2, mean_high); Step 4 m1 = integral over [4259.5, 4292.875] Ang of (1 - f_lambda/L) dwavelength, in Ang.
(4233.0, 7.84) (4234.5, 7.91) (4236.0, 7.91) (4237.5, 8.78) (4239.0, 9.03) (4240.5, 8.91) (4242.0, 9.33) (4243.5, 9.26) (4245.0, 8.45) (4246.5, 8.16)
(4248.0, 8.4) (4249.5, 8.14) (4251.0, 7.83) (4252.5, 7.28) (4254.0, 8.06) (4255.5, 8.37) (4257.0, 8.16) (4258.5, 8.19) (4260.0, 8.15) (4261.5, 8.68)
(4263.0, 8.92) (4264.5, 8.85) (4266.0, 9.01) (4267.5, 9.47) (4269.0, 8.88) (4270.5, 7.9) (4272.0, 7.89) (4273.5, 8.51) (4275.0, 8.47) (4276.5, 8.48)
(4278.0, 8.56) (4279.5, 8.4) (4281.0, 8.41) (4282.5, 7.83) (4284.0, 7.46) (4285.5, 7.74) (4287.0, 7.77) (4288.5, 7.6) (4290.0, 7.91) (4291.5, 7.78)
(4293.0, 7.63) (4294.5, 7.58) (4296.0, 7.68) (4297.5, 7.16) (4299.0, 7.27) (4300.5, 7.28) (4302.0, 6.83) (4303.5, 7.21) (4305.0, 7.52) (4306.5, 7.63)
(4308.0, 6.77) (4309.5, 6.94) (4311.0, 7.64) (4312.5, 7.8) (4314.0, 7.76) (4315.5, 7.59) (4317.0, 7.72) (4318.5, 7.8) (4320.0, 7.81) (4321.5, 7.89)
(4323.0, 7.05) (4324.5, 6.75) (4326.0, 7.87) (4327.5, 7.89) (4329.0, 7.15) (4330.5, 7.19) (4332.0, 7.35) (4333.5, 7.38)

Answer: -1.6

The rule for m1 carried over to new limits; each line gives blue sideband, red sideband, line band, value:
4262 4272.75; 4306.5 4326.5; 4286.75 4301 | 0.86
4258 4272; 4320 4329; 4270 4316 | 2.22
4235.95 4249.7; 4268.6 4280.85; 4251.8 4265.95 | 0.32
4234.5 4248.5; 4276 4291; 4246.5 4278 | -0.20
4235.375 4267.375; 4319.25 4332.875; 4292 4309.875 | 1.12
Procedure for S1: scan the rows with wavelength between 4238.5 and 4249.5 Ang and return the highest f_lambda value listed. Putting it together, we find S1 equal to 9.33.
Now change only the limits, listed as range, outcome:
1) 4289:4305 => 7.91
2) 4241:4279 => 9.47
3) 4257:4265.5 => 8.92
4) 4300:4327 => 7.89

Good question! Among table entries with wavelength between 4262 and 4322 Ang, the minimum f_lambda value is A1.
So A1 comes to 6.77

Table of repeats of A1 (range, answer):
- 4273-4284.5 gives 7.46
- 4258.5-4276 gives 7.89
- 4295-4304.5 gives 6.83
